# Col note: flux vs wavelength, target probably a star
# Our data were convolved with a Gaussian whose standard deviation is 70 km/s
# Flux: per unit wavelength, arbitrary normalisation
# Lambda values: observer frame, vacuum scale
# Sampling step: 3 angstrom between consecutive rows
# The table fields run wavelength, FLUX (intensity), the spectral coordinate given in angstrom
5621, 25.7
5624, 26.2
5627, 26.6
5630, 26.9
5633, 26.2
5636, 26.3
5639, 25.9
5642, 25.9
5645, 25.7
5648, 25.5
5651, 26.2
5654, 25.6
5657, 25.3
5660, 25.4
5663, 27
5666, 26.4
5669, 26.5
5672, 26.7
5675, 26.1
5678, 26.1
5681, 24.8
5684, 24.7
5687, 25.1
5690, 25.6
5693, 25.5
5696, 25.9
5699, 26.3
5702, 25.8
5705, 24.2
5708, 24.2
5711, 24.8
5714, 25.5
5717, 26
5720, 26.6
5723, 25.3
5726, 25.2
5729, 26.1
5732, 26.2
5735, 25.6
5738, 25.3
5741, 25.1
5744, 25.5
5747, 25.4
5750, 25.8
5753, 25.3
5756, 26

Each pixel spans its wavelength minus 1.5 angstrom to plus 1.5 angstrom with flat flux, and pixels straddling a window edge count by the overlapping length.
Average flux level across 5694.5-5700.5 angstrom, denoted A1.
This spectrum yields 26.1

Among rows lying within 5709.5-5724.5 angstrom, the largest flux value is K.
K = 26.6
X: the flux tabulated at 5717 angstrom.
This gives 26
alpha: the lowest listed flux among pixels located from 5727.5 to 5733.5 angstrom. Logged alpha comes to 26.1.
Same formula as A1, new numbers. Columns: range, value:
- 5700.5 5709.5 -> 24.7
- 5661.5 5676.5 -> 26.5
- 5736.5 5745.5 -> 25.3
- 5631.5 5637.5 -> 26.2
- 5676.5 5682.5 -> 25.5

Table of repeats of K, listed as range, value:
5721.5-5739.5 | 26.2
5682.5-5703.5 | 26.3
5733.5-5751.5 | 25.8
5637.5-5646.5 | 25.9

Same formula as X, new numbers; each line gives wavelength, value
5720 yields 26.6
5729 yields 26.1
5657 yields 25.3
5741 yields 25.1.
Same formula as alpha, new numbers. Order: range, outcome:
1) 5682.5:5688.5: 24.7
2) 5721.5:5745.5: 25.1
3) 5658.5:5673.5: 25.4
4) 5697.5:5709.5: 24.2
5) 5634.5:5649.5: 25.5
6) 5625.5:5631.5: 26.6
